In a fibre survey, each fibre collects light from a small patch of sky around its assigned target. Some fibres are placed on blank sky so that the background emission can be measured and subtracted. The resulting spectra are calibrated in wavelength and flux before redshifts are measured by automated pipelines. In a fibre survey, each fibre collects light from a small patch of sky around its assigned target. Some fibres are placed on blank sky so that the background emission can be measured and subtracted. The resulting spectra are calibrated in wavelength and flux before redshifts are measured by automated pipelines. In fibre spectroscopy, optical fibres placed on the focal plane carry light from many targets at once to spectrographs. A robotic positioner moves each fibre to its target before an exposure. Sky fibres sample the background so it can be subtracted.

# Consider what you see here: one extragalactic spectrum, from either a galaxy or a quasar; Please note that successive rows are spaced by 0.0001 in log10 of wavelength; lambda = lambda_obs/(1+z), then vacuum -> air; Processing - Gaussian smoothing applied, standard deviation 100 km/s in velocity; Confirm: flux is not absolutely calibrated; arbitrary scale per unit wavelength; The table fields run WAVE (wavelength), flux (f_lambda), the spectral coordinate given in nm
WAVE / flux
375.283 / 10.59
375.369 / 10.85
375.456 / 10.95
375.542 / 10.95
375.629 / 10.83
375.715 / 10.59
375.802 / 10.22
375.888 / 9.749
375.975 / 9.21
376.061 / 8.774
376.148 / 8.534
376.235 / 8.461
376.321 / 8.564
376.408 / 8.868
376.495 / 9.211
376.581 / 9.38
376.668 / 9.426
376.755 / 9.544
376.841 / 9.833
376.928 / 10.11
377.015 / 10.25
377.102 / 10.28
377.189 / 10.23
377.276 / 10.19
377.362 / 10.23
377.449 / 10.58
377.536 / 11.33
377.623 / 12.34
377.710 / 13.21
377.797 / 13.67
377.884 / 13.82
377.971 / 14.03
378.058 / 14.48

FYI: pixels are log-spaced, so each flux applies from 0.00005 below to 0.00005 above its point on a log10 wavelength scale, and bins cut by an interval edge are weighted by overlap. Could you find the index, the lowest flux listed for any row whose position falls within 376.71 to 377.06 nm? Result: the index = 9.544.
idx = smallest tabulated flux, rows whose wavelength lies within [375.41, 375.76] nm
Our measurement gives 10.59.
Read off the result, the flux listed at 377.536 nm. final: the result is 11.33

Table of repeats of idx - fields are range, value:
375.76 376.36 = 8.461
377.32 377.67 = 10.23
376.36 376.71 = 8.868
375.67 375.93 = 9.749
